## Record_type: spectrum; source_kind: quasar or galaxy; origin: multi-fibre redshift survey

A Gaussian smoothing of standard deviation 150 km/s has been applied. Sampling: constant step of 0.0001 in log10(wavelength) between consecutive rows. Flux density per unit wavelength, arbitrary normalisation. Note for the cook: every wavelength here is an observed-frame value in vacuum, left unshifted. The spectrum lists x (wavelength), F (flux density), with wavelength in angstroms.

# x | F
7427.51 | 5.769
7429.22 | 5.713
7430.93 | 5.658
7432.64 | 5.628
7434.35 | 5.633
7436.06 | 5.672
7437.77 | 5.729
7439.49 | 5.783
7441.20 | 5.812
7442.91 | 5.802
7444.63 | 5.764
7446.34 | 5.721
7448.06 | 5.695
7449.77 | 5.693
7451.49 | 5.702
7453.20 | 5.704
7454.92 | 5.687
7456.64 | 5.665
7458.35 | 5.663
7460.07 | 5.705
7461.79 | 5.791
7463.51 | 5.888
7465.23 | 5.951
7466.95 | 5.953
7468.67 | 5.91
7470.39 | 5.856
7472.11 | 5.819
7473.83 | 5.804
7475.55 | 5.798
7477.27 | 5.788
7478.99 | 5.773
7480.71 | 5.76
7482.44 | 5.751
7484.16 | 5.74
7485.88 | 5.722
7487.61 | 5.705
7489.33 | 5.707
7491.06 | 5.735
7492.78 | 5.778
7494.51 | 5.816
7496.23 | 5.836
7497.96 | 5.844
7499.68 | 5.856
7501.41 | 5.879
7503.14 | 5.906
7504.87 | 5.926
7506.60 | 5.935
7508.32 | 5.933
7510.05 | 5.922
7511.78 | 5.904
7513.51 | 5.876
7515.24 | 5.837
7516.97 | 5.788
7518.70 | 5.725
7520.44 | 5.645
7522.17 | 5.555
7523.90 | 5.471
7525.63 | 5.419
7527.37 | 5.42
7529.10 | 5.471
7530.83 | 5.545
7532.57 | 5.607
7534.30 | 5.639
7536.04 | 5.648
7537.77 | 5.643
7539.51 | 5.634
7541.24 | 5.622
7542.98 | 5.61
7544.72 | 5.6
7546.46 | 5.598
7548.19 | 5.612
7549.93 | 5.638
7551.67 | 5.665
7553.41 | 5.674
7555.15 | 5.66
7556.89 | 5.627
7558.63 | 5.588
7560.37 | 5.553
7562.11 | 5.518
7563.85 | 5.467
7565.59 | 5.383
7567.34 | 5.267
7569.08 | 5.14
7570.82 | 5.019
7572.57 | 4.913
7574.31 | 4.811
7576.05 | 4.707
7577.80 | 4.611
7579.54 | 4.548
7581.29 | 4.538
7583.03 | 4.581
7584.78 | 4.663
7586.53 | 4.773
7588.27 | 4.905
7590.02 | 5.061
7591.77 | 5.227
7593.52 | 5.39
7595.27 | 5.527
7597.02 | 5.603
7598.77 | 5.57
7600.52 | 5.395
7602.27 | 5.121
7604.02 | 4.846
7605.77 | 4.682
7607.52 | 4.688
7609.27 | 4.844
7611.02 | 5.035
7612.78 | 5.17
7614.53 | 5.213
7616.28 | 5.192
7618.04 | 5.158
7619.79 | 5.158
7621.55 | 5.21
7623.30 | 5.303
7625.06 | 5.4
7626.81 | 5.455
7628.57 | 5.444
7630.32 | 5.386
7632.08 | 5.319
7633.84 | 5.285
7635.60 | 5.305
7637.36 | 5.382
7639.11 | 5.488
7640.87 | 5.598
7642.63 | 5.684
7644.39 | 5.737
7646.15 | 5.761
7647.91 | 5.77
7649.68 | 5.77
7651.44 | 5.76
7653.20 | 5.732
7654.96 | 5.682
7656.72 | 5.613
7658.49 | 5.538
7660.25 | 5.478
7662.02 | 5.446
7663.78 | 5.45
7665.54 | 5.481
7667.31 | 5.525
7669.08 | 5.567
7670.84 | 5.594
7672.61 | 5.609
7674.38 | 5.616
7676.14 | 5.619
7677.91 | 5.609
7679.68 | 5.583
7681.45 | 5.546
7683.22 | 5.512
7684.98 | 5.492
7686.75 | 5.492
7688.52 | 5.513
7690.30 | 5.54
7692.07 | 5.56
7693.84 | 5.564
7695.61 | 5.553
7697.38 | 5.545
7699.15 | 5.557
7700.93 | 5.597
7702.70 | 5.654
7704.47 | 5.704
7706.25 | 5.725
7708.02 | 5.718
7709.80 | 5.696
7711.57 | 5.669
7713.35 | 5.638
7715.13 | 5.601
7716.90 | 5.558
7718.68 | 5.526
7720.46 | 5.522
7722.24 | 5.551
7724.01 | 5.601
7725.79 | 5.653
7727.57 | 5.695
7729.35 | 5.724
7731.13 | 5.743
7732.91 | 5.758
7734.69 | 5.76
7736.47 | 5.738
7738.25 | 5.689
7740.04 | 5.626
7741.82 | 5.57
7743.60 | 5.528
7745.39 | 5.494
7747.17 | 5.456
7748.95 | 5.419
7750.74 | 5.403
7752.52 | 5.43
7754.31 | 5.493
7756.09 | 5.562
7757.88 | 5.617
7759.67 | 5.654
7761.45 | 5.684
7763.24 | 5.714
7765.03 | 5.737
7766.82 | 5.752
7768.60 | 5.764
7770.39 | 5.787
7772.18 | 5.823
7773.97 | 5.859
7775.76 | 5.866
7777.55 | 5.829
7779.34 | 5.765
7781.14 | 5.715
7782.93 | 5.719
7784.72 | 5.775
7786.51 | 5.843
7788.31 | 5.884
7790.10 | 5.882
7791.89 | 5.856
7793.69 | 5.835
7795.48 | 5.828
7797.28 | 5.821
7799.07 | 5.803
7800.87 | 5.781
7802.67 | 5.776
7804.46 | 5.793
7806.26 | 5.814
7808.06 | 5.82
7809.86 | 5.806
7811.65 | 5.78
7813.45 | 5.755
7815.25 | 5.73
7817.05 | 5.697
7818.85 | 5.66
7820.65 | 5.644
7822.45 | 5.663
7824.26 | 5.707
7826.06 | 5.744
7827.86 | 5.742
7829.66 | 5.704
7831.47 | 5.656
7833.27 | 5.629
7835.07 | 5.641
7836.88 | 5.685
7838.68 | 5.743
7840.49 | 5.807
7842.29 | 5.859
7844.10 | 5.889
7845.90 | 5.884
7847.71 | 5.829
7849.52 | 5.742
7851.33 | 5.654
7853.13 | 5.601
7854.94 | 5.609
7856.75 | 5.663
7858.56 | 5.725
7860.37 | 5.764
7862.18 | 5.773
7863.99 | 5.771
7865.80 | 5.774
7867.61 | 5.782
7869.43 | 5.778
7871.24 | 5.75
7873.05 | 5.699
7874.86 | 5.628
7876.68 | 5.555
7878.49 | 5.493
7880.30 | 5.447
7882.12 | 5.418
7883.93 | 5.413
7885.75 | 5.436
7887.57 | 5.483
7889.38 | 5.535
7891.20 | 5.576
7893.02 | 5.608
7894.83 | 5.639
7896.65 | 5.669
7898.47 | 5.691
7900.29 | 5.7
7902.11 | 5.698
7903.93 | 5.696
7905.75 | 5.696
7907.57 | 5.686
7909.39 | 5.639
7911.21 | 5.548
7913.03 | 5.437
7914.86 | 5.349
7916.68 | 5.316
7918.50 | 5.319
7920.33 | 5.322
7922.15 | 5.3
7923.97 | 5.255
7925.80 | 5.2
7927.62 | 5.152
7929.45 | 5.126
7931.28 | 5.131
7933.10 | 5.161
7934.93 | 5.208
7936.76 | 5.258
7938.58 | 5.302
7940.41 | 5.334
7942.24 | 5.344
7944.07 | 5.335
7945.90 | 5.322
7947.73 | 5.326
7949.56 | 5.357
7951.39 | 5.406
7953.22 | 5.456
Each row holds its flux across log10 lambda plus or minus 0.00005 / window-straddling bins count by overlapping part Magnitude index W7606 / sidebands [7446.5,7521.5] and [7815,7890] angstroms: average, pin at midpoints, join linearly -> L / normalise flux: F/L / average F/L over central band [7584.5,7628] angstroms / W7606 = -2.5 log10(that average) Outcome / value 0.12 mag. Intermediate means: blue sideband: 5.8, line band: 5.15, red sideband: 5.68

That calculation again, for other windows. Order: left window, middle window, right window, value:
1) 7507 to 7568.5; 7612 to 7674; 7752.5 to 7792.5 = 0.039 mag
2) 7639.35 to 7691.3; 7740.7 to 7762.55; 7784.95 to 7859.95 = 0.030 mag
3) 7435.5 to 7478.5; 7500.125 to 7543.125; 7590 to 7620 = -0.038 mag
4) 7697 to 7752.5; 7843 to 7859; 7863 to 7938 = -0.040 mag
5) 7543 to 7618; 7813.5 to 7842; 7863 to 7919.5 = -0.038 mag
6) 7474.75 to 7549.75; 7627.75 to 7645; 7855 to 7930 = 0.040 mag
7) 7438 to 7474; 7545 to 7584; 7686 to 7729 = 0.093 mag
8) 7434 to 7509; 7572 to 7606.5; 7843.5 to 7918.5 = 0.155 mag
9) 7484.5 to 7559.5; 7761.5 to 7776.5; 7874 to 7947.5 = -0.048 mag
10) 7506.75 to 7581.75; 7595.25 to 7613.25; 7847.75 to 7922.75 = 0.078 mag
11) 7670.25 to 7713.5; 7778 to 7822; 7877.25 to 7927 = -0.045 mag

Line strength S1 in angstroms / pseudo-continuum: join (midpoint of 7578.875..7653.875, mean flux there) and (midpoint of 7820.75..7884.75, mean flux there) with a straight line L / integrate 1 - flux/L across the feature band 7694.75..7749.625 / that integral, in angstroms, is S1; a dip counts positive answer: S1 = -1.8 angstroms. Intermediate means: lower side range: 5.25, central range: 5.62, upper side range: 5.69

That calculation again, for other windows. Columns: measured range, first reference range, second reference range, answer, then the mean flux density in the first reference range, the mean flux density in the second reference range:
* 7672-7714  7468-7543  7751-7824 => 1.1 angstroms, 5.74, 5.75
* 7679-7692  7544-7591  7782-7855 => -0.2 angstroms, 5.19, 5.76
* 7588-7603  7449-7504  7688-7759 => 1.0 angstroms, 5.79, 5.6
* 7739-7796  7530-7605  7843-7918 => -1.9 angstroms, 5.29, 5.63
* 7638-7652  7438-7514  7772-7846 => 0.2 angstroms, 5.8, 5.77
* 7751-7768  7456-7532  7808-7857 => 0.3 angstroms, 5.77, 5.73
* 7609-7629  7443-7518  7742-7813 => 1.9 angstroms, 5.8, 5.72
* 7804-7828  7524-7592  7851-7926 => -1.0 angstroms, 5.3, 5.58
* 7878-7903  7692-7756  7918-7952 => -1.0 angstroms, 5.6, 5.27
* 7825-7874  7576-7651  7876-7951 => -3.3 angstroms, 5.21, 5.43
